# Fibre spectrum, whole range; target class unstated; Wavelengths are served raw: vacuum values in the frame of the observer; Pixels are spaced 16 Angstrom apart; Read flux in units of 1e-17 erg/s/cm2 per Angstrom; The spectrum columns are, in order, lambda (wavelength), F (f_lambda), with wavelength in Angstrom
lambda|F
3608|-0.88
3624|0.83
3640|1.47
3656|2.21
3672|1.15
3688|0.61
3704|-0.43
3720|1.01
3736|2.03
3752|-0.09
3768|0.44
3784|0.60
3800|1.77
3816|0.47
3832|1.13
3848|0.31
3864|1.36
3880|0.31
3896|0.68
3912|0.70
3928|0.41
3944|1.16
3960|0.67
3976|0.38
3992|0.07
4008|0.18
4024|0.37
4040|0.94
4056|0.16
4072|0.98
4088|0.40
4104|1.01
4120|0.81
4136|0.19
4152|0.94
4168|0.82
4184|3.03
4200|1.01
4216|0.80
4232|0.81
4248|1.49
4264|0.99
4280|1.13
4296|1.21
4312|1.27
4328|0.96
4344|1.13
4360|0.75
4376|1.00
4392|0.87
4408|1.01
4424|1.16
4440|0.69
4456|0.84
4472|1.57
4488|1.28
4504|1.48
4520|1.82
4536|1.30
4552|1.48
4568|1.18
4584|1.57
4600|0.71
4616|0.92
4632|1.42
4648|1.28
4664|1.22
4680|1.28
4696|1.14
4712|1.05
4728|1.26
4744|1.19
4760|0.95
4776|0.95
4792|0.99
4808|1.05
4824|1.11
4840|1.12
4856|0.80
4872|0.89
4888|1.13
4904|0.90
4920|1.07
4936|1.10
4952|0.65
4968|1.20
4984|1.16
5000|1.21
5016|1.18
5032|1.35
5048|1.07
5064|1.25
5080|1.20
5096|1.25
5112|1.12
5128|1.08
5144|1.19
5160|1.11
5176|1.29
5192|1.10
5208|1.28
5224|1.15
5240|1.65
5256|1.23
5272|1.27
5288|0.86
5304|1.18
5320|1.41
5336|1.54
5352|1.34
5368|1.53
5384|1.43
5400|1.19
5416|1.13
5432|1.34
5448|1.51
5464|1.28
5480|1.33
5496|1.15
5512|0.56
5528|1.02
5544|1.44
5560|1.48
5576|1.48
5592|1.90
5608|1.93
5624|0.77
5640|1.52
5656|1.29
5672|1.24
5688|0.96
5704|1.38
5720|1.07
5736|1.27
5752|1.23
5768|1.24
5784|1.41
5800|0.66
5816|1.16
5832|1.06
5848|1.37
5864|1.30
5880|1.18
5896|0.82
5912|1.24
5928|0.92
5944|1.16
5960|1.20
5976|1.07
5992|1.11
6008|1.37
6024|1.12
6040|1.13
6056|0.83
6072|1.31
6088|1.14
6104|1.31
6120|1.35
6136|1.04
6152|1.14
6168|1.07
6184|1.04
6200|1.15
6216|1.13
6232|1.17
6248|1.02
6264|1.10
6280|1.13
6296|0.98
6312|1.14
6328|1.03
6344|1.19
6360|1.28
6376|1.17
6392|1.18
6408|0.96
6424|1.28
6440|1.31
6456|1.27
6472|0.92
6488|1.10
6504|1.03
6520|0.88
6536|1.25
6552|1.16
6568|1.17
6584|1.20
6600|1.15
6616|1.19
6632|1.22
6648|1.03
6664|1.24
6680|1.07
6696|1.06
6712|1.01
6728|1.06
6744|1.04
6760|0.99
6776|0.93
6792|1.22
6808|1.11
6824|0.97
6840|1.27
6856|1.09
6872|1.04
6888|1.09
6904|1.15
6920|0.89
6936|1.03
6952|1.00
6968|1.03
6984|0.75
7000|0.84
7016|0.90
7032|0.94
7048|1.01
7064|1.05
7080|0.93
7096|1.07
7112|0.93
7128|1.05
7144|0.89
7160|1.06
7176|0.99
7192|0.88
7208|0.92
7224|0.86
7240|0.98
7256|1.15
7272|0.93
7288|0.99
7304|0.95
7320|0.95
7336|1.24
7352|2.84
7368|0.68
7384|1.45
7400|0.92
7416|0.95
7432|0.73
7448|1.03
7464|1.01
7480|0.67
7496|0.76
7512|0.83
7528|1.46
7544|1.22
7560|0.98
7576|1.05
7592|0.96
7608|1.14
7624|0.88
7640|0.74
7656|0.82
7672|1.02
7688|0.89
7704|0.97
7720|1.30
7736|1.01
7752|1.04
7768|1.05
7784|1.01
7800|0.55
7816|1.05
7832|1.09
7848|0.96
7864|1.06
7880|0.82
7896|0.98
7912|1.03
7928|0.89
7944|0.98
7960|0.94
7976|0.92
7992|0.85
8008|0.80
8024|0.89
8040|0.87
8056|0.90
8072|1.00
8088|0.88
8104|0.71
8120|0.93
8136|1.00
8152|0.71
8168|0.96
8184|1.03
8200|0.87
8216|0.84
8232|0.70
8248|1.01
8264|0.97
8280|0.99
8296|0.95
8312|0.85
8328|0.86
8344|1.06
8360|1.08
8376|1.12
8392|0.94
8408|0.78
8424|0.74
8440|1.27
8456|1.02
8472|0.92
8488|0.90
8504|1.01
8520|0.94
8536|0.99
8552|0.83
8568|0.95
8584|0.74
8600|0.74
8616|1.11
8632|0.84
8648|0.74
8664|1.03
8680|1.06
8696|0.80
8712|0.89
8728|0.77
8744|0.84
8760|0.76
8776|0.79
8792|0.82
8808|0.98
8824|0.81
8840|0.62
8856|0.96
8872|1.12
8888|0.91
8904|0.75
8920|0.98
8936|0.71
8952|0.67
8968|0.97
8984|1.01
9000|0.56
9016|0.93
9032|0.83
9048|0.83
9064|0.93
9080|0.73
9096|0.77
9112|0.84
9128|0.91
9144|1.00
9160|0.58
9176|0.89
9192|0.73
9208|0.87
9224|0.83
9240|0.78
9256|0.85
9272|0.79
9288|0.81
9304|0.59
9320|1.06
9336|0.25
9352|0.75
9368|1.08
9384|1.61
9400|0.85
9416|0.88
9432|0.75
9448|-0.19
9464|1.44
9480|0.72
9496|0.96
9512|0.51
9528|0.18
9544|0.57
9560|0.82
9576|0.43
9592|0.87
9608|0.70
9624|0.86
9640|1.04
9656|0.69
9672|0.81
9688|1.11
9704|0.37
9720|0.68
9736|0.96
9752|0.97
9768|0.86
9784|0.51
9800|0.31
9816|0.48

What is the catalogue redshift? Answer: 0.12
